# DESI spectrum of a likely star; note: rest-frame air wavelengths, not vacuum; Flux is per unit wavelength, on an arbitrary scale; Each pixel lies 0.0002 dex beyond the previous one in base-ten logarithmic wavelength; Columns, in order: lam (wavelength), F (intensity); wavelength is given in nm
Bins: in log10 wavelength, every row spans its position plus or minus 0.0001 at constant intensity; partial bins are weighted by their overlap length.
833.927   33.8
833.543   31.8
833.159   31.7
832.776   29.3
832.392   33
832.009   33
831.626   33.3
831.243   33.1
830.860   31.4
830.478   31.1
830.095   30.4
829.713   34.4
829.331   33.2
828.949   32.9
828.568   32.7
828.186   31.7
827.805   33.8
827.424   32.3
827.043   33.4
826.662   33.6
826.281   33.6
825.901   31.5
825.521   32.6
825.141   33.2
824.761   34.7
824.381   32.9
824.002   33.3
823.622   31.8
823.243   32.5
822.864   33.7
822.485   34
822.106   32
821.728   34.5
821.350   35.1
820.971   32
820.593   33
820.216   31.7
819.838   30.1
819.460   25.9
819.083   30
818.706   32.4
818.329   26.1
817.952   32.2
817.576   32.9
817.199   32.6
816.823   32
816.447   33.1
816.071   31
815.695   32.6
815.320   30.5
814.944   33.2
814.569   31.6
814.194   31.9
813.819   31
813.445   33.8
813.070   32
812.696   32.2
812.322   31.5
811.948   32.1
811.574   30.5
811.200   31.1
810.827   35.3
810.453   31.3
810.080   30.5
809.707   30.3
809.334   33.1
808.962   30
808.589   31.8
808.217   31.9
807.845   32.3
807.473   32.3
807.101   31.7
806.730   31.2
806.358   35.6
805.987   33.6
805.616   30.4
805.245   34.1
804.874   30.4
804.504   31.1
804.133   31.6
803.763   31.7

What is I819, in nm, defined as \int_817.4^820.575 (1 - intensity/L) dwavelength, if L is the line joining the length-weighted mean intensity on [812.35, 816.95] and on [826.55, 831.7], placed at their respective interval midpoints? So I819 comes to 0.19 nm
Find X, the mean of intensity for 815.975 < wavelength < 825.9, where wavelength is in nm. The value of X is 32.1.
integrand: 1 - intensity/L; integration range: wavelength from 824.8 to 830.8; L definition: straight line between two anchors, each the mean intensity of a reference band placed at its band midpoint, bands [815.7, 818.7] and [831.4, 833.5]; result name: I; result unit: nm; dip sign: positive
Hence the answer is -0.15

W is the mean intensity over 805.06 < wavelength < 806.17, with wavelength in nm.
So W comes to 32.7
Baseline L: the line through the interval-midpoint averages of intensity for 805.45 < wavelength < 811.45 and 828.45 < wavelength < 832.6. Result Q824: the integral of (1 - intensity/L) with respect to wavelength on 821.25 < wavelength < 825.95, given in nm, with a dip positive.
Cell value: -0.121 nm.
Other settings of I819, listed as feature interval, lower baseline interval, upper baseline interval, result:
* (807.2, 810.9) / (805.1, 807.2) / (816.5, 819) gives 0.08 nm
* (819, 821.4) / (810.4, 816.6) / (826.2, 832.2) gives 0.10 nm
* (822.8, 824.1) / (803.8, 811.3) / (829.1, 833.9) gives -0.02 nm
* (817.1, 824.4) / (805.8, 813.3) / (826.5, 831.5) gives 0.10 nm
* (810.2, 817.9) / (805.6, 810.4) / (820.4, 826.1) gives 0.07 nm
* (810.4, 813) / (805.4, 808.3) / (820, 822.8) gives 0.05 nm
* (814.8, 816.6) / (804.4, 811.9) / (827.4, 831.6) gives 0.01 nm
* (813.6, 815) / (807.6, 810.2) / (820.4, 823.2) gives 0.02 nm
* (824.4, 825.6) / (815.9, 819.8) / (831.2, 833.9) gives -0.08 nm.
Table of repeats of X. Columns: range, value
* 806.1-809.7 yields 32.1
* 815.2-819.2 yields 31.4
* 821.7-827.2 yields 33.1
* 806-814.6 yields 32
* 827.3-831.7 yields 32.5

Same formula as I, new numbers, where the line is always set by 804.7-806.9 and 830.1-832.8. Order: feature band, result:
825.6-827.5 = -0.04 nm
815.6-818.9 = 0.07 nm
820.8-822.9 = -0.08 nm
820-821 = 0.00 nm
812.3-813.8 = 0.00 nm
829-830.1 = -0.03 nm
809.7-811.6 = 0.05 nm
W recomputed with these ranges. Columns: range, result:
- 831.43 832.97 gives 32.2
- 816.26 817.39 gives 32.6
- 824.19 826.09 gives 33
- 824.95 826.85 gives 32.9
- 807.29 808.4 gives 32.2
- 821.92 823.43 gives 33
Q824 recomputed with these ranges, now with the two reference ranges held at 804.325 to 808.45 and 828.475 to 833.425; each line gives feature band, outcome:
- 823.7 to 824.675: -0.03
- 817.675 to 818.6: 0.07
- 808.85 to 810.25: 0.05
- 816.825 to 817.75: -0.01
